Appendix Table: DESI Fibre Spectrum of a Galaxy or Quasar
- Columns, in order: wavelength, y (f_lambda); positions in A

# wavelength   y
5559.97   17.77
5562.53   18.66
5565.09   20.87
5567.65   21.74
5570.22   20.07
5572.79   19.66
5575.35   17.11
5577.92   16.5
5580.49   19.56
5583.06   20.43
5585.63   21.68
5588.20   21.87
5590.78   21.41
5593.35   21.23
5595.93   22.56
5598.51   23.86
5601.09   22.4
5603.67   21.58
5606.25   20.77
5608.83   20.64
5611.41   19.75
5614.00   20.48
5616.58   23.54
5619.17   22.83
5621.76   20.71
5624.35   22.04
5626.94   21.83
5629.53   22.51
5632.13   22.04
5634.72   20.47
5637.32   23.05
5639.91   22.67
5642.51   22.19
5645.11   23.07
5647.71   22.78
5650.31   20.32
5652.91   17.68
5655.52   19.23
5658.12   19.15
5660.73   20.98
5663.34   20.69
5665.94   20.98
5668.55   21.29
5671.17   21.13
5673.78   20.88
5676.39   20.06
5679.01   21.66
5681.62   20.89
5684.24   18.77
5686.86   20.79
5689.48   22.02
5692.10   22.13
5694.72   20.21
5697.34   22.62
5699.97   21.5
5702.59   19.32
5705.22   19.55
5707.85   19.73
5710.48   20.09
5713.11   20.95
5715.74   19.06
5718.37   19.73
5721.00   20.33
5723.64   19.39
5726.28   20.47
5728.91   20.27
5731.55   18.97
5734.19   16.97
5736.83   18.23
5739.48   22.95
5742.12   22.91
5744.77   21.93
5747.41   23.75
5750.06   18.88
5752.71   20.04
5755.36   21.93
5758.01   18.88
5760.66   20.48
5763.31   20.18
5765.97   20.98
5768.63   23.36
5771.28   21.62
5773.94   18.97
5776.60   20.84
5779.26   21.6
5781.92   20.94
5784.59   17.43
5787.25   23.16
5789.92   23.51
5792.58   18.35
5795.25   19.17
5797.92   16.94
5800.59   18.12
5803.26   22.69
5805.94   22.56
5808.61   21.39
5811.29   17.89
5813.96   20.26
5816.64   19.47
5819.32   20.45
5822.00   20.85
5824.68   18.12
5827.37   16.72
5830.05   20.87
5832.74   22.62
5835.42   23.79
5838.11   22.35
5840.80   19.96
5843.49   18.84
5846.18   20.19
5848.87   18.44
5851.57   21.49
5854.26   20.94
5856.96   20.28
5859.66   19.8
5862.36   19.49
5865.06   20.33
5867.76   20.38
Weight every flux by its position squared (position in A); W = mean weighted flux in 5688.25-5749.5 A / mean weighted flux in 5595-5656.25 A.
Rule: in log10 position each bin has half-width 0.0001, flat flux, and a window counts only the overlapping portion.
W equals 0.98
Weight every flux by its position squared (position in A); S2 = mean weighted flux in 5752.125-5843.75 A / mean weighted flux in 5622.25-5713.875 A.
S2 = 1.0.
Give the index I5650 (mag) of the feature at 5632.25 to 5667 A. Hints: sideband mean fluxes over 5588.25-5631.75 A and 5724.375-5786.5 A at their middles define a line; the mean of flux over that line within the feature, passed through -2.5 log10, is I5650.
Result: 0.02 mag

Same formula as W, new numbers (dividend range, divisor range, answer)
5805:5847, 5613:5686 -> 1.02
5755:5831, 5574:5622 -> 1.03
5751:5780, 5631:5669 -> 1.02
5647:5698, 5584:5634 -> 0.97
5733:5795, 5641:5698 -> 1.03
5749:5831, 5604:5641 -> 0.99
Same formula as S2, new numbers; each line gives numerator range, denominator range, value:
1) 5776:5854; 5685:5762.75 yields 1.02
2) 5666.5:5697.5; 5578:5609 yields 1.01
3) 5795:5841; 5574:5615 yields 1.06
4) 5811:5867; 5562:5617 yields 1.06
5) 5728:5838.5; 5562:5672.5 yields 1.03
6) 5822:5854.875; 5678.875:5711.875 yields 1.04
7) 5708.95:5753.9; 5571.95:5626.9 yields 1.01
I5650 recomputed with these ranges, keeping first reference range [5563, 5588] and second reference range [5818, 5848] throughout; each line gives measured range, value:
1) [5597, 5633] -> -0.099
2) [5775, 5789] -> -0.029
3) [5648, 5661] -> 0.021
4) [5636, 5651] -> -0.127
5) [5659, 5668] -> -0.044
